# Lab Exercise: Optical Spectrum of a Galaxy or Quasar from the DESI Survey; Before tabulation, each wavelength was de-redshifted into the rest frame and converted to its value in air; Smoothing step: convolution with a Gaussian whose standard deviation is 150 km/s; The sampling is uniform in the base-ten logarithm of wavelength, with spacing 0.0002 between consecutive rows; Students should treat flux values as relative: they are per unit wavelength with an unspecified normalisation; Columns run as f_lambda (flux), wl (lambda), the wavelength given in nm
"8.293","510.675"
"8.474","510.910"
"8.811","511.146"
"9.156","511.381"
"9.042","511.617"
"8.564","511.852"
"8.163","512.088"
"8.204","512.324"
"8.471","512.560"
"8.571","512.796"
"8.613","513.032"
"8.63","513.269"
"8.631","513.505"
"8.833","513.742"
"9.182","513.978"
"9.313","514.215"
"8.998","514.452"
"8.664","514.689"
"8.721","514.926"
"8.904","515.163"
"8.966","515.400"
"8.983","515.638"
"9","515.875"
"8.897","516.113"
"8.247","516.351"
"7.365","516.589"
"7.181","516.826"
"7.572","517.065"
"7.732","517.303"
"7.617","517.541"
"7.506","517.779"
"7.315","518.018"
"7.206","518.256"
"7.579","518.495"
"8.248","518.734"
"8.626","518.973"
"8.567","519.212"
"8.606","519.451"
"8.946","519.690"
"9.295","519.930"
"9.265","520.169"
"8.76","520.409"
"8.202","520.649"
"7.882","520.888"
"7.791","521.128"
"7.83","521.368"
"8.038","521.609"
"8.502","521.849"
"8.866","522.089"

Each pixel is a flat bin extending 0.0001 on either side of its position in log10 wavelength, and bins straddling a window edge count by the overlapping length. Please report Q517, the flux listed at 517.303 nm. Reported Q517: 7.732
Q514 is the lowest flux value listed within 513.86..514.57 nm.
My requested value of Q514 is 8.998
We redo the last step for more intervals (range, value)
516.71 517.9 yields 7.181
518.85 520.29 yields 8.567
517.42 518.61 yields 7.206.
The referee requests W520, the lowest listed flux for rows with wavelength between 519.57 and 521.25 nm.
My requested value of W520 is 7.791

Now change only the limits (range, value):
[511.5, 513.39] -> 8.163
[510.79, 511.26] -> 8.474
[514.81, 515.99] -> 8.721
